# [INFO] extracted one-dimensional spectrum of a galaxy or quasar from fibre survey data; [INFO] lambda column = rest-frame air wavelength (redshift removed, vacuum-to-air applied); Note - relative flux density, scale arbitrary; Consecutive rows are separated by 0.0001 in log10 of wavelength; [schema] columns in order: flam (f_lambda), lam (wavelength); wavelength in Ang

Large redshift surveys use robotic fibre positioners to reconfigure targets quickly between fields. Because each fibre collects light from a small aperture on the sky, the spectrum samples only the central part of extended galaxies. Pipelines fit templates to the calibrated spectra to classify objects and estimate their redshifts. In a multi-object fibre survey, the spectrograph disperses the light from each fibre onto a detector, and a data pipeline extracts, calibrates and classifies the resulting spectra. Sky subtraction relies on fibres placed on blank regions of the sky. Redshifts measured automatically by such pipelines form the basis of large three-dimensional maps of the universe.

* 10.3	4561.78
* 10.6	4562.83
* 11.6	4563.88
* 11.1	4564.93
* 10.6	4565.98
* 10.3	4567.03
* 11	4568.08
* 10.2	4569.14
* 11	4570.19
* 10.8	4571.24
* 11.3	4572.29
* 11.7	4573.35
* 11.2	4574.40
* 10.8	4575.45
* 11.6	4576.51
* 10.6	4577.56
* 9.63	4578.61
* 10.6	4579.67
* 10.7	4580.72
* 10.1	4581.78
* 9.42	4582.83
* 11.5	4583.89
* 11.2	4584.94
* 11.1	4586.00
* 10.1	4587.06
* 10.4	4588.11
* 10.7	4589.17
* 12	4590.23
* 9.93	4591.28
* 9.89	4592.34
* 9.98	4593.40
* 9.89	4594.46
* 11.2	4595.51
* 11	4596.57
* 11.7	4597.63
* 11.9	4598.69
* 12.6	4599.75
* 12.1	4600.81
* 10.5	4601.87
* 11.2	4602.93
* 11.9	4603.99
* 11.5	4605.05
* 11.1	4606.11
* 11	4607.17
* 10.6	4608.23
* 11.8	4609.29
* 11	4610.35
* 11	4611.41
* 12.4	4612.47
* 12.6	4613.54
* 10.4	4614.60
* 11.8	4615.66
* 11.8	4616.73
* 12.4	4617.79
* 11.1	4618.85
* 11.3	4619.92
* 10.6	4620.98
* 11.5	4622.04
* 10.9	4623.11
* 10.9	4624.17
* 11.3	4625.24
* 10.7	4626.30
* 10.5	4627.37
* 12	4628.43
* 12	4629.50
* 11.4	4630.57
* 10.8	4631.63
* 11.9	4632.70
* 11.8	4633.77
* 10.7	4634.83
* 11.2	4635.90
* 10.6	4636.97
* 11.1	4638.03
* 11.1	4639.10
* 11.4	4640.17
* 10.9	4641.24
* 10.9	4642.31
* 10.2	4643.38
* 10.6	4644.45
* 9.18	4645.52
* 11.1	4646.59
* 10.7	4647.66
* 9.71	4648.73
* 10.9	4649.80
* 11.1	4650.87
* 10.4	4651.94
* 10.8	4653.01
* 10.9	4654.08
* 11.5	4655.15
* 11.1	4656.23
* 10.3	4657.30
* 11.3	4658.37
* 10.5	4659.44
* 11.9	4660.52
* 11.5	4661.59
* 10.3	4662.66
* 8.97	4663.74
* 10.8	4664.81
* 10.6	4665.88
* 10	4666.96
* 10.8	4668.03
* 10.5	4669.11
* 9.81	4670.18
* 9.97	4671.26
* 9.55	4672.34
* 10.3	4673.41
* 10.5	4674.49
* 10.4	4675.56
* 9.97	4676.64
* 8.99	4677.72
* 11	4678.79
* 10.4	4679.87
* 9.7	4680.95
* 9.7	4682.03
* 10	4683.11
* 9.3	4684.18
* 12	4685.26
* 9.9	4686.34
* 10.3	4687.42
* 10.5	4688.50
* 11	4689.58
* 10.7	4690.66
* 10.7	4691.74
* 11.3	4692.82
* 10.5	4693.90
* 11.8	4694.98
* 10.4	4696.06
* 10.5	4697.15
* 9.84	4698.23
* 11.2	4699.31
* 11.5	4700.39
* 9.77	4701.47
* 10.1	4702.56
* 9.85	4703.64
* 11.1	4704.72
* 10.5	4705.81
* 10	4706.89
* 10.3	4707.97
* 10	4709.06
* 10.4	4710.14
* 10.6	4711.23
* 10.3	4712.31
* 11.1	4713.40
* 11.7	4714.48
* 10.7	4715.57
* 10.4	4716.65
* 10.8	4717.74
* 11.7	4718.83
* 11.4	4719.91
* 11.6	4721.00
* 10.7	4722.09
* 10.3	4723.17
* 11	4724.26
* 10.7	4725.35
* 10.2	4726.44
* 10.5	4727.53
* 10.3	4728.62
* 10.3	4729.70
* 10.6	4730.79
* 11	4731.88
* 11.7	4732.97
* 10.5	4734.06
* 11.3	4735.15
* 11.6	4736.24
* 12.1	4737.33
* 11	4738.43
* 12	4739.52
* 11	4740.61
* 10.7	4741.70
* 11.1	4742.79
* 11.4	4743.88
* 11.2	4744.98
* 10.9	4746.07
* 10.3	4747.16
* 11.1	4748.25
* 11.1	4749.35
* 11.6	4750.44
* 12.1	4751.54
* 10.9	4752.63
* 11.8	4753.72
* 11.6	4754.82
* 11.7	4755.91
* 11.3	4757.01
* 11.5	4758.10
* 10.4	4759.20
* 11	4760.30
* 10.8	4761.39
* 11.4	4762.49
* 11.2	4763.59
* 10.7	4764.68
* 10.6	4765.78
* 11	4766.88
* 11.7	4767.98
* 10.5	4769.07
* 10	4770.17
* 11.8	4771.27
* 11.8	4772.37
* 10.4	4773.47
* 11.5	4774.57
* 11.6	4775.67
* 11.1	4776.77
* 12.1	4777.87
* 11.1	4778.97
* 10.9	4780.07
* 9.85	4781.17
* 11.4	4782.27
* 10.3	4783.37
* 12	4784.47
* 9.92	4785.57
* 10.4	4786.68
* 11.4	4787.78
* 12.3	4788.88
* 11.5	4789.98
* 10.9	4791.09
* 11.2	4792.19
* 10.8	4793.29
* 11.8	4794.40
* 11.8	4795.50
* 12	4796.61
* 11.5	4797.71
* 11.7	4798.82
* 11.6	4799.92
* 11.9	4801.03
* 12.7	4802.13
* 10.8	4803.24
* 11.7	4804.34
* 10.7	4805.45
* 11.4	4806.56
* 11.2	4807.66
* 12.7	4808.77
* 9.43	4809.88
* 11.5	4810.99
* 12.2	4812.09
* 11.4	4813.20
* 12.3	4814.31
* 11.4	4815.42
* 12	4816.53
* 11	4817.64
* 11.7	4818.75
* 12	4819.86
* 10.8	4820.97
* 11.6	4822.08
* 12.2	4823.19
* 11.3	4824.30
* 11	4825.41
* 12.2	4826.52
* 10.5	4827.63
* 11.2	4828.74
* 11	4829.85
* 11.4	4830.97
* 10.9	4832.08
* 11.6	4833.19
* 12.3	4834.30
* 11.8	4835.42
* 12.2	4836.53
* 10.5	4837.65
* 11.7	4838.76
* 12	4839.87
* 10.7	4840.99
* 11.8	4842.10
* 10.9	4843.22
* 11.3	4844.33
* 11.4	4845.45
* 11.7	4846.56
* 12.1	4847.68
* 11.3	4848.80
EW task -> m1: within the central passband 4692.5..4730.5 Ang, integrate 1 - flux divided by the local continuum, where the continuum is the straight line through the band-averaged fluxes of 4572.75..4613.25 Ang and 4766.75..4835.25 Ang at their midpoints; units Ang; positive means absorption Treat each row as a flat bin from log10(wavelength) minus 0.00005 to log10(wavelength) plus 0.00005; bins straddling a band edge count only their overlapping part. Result 1.8 Ang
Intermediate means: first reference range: 11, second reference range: 11.4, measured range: 10.7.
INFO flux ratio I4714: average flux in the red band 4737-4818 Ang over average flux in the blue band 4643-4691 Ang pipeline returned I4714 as 1.1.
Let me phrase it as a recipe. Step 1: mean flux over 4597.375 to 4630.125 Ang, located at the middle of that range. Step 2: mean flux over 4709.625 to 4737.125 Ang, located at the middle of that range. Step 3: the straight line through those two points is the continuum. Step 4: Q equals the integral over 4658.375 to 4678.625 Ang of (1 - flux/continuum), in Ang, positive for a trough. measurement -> 1.47 Ang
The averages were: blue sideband 11.4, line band 10.3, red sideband 10.9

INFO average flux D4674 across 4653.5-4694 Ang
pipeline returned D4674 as 10.5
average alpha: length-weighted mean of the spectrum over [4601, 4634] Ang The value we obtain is 11.3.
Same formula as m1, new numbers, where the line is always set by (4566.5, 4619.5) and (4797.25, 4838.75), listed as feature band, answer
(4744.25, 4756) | 0.1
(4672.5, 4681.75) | 0.9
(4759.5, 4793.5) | 1.0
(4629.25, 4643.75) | 0.0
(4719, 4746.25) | 0.7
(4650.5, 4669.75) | 0.8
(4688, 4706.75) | 1.0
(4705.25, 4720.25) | 0.8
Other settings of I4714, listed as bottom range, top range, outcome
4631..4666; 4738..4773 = 1.03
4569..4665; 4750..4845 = 1.03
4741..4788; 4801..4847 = 1.03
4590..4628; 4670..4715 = 0.93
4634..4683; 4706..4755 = 1.04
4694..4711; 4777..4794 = 1.06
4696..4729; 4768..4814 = 1.06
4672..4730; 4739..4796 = 1.06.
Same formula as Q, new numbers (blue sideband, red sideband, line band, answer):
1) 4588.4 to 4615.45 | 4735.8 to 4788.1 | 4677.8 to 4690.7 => 0.99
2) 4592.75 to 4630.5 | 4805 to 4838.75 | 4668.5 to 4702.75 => 2.96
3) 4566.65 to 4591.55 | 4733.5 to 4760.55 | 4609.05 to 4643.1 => -1.25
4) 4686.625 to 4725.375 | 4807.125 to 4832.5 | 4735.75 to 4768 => -0.66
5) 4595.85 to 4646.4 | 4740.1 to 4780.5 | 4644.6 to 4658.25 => 0.69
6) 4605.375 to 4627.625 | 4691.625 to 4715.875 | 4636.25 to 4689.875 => 2.10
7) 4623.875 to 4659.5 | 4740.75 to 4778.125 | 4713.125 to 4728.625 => 0.28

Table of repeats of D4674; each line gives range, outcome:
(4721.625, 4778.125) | 11.1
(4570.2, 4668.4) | 11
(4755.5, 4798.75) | 11.2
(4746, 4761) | 11.2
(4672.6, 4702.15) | 10.4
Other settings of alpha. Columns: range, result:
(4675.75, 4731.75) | 10.6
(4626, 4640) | 11.2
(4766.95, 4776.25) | 11.2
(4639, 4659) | 10.7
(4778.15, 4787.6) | 10.8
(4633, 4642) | 11.1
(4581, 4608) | 10.9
